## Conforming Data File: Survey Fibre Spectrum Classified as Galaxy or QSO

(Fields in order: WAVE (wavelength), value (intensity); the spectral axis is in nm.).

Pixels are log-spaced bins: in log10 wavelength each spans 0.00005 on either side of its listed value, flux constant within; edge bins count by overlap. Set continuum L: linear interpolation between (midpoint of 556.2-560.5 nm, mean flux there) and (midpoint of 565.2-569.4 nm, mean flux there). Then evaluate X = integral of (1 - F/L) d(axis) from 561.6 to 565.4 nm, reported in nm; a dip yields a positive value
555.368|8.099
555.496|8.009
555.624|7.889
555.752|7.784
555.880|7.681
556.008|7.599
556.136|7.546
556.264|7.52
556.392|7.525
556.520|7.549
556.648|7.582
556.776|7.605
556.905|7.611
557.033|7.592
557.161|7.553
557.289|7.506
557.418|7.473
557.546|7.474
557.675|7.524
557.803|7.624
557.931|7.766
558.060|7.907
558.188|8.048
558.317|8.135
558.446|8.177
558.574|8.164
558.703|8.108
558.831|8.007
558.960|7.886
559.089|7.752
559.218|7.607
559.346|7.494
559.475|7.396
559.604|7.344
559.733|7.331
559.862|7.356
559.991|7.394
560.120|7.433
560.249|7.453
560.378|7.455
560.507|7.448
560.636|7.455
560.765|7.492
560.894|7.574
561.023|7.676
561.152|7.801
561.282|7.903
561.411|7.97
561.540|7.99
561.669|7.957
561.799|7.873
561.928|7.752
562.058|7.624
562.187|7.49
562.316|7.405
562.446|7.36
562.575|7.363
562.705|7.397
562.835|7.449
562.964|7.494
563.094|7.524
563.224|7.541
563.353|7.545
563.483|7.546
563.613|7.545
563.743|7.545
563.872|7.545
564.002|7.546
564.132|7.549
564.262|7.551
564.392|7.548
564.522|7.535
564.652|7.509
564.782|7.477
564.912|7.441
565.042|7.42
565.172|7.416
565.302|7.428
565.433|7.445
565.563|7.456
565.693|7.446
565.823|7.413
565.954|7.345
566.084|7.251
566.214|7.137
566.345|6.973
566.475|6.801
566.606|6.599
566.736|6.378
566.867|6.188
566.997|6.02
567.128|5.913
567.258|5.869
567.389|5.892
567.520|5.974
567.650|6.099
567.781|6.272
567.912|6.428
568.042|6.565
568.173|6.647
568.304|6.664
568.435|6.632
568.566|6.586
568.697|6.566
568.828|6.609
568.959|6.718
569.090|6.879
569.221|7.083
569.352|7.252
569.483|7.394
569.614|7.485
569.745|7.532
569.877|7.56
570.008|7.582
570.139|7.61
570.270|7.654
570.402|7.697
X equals -0.23 nm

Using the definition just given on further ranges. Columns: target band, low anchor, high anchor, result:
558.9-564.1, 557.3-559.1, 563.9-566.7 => 0.03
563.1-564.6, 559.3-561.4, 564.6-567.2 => -0.07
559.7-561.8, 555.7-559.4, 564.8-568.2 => -0.07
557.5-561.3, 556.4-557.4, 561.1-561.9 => 0.04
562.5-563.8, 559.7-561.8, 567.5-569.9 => -0.02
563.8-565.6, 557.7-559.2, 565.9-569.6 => -0.11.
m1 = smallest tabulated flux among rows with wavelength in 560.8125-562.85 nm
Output 7.36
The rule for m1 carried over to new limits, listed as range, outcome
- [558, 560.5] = 7.331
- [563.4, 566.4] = 6.973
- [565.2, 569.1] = 5.869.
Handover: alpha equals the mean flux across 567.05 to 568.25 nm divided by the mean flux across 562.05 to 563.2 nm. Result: 0.83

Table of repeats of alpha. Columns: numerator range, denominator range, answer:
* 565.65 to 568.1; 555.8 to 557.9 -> 0.87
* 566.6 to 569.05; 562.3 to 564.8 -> 0.85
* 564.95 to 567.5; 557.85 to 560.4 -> 0.89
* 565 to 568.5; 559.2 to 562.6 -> 0.89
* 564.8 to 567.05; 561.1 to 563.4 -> 0.93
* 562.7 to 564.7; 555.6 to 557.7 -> 0.99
